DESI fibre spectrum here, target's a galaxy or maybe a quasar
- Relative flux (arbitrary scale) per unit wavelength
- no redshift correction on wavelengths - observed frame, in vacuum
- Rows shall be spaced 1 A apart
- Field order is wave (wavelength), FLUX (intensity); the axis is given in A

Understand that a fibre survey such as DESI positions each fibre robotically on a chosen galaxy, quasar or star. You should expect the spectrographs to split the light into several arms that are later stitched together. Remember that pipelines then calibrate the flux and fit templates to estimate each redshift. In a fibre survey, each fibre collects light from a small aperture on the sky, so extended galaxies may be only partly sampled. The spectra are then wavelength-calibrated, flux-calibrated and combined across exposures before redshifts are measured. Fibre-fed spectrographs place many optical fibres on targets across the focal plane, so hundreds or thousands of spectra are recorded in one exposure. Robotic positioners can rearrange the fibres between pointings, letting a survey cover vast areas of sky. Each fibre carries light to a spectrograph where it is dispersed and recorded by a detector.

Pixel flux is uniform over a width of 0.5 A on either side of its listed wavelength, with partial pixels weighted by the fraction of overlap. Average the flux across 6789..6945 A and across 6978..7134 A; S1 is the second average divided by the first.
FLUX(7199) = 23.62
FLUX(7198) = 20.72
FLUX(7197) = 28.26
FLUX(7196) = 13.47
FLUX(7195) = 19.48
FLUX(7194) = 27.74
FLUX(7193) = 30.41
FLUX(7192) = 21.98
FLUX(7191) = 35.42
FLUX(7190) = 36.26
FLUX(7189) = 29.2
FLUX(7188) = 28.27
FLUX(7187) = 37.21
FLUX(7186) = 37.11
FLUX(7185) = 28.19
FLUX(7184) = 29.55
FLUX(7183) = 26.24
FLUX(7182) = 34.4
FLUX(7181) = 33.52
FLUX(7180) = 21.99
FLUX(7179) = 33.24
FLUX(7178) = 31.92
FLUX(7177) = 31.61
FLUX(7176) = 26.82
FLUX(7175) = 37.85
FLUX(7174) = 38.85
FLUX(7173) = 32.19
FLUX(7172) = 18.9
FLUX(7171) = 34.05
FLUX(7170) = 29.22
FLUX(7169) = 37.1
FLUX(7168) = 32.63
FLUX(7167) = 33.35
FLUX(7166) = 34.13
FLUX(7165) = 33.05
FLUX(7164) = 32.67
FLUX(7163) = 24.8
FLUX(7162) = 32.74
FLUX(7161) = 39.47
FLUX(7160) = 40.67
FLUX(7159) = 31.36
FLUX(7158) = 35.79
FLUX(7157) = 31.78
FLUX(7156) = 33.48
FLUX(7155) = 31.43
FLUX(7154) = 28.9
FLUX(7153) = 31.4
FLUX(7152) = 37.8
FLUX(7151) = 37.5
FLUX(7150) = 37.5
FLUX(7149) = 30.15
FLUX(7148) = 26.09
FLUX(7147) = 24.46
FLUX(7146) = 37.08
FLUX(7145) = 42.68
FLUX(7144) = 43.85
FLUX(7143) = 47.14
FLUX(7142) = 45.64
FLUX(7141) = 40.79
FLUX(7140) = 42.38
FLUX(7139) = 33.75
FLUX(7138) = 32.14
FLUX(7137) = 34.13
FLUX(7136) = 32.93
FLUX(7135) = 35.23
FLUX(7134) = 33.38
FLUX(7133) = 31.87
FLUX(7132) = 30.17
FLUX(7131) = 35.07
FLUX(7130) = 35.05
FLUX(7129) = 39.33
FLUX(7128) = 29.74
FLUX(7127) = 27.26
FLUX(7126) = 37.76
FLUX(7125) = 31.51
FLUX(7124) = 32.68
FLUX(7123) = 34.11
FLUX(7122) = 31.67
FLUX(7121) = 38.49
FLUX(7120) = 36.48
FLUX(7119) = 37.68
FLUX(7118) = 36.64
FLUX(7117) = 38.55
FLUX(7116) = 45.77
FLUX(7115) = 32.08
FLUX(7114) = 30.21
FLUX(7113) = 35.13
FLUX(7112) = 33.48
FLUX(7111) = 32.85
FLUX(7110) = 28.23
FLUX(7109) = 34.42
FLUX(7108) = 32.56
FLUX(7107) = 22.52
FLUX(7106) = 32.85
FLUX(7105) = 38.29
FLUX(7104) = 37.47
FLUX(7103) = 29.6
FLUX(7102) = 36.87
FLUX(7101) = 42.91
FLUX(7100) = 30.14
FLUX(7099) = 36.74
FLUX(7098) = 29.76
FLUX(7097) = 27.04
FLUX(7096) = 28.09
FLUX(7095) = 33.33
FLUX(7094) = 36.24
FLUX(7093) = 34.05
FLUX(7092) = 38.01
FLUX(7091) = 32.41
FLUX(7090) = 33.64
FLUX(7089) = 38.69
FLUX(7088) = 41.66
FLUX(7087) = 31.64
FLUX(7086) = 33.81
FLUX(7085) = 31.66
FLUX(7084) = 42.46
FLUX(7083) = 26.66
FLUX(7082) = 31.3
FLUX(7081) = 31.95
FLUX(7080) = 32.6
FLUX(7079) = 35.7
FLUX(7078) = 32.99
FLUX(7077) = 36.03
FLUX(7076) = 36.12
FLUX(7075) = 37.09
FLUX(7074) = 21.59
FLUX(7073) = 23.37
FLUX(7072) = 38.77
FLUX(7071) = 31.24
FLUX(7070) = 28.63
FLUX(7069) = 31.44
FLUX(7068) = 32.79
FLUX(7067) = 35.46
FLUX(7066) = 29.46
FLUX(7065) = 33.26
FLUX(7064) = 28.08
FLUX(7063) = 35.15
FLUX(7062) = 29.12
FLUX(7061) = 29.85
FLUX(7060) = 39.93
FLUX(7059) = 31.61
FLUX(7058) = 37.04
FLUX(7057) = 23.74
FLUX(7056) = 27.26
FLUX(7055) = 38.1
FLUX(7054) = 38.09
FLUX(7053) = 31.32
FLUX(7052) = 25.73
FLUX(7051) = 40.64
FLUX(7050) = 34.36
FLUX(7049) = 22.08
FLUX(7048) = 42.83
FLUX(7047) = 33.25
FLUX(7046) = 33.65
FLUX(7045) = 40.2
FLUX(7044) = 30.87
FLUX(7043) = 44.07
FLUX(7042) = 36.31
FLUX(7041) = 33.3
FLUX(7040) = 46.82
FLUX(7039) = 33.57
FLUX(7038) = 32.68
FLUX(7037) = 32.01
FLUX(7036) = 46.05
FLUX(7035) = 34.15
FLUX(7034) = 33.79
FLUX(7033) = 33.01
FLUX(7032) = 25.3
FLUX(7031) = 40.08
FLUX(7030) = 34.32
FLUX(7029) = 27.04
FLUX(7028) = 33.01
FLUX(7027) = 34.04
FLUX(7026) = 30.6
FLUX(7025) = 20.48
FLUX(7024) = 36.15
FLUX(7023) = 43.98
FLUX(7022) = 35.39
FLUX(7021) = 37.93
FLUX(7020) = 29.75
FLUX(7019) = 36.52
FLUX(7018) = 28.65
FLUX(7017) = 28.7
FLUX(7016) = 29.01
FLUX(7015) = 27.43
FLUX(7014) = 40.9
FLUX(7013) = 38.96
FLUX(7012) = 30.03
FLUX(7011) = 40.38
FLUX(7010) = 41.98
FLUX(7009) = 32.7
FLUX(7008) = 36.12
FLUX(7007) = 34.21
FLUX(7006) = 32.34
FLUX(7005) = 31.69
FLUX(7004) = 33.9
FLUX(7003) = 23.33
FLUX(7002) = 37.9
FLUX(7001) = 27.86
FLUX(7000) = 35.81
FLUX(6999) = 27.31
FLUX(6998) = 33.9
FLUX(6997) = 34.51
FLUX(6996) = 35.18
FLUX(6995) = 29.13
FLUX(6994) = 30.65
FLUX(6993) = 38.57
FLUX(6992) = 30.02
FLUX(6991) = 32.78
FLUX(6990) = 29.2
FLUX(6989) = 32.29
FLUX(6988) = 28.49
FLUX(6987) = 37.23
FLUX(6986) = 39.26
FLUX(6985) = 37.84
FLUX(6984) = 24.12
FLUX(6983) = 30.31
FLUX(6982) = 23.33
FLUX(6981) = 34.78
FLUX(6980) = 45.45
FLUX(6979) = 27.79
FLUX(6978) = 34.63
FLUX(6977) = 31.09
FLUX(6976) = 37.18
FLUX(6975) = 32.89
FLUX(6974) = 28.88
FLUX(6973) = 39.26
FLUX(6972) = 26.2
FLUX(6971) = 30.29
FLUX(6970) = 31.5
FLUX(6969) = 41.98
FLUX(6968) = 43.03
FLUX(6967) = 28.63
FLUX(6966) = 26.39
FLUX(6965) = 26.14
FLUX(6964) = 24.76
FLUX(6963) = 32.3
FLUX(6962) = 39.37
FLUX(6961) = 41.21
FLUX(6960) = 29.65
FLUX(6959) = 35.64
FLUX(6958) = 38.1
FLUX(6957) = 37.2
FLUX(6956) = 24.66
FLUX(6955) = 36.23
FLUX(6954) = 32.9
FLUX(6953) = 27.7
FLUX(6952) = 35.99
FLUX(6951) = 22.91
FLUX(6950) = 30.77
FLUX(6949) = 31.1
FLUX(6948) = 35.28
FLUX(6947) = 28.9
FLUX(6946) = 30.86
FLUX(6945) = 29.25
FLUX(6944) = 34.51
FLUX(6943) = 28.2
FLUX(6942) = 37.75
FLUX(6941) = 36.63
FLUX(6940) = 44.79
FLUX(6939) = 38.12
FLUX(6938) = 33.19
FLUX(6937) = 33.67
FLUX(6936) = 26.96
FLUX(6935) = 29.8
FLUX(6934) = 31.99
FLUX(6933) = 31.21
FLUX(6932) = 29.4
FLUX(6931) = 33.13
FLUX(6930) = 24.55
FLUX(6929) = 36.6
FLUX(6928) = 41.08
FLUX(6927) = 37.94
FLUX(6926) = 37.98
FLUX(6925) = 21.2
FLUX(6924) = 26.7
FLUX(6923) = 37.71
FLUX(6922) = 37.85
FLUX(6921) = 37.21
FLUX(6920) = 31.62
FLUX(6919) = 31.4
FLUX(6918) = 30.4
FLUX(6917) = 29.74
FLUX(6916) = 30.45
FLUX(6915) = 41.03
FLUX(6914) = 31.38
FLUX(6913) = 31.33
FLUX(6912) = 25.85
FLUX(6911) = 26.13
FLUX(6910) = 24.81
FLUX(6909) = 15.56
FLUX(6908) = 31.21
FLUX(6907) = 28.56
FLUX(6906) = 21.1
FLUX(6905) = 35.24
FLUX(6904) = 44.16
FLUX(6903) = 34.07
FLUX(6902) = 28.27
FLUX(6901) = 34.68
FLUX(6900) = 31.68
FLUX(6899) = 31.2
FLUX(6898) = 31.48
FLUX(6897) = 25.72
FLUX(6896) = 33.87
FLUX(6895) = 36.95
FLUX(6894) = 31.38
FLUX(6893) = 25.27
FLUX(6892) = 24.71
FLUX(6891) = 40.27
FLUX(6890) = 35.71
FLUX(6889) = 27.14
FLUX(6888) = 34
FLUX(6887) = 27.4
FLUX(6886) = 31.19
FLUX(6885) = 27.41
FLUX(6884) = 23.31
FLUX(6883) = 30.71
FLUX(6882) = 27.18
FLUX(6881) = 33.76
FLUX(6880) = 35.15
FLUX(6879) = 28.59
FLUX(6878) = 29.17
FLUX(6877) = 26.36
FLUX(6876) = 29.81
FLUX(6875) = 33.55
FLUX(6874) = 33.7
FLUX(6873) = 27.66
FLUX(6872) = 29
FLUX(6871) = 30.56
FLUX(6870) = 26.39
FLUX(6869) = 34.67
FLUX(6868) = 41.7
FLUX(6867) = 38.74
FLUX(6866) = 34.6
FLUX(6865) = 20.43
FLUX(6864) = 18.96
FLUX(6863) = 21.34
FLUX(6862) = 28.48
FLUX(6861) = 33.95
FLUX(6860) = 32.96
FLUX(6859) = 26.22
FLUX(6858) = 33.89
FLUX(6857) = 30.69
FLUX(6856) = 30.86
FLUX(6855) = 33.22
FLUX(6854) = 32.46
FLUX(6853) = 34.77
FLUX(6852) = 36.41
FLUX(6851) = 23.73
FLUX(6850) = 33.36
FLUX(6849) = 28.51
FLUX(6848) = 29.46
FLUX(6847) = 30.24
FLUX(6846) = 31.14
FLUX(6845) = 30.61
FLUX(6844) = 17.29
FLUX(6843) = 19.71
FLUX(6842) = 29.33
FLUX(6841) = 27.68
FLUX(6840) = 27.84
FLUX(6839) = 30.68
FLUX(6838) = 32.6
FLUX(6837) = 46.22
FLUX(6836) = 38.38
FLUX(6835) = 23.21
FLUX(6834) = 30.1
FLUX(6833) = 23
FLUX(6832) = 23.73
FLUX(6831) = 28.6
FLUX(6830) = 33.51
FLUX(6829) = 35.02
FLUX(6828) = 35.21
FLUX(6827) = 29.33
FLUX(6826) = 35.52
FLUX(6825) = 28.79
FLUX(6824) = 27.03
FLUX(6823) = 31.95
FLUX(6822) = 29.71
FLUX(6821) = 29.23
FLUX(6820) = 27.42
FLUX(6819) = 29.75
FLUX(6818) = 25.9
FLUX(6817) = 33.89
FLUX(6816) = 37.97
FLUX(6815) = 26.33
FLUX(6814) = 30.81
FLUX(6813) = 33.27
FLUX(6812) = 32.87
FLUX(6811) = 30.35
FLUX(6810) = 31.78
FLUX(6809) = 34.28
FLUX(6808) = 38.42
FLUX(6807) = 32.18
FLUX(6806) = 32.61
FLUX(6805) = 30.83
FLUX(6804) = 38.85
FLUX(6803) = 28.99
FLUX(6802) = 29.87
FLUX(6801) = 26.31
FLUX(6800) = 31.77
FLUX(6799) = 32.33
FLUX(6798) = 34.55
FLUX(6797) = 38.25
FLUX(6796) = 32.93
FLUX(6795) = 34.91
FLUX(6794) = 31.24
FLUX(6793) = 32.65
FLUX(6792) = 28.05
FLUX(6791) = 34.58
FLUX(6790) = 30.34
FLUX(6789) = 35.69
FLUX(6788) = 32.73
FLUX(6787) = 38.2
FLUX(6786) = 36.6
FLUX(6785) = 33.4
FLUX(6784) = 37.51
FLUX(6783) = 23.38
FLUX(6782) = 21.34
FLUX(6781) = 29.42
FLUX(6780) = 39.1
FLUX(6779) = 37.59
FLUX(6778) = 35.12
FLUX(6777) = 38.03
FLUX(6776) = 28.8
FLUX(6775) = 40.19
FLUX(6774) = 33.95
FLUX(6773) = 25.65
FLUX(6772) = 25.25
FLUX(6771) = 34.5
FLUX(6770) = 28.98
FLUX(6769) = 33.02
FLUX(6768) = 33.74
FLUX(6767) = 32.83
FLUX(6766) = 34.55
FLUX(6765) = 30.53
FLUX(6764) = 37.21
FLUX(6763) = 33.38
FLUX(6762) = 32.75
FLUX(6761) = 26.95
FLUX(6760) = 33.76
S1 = 1.07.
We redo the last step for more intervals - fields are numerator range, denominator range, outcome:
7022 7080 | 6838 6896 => 1.11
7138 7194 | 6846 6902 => 1.09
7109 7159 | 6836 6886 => 1.15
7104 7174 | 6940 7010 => 1.04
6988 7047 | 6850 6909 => 1.10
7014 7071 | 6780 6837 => 1.05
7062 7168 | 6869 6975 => 1.07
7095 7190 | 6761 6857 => 1.06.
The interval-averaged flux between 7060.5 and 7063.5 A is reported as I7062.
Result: 31.4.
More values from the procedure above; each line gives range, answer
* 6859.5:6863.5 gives 29.2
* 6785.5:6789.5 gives 35.8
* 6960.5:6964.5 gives 34.4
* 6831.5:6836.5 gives 27.7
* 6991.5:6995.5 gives 32.1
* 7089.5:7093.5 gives 34.5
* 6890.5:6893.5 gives 30.1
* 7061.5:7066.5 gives 31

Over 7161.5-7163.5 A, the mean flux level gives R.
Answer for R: 28.8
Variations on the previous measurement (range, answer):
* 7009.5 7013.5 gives 37.8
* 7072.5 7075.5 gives 27.4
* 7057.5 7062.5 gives 33.5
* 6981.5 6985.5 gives 28.9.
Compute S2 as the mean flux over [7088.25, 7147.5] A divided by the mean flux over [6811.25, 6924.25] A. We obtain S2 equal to 1.14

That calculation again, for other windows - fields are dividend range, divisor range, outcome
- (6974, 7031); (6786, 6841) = 1.04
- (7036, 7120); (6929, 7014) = 1.03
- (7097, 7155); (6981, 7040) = 1.05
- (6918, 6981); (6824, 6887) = 1.10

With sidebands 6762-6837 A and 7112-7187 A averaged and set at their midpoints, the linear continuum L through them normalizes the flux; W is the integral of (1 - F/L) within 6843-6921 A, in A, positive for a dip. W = 5.3 A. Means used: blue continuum 32.1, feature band 30.3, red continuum 34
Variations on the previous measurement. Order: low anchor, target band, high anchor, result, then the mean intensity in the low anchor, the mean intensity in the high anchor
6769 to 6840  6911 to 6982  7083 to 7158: 0.8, 32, 34.6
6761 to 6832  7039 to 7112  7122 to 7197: -1.8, 32.2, 32.8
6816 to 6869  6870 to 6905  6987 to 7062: 0.1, 30.3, 33.6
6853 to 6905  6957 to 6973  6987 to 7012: -0.5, 31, 33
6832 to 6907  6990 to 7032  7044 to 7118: -1.0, 30.4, 33.3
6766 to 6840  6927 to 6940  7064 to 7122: -0.2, 32.1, 33.6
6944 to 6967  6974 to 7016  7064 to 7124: -1.2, 31.7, 33.6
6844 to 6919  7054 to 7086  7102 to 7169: 1.0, 30.4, 34.5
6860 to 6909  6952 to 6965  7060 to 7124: -0.6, 30.5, 33.5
